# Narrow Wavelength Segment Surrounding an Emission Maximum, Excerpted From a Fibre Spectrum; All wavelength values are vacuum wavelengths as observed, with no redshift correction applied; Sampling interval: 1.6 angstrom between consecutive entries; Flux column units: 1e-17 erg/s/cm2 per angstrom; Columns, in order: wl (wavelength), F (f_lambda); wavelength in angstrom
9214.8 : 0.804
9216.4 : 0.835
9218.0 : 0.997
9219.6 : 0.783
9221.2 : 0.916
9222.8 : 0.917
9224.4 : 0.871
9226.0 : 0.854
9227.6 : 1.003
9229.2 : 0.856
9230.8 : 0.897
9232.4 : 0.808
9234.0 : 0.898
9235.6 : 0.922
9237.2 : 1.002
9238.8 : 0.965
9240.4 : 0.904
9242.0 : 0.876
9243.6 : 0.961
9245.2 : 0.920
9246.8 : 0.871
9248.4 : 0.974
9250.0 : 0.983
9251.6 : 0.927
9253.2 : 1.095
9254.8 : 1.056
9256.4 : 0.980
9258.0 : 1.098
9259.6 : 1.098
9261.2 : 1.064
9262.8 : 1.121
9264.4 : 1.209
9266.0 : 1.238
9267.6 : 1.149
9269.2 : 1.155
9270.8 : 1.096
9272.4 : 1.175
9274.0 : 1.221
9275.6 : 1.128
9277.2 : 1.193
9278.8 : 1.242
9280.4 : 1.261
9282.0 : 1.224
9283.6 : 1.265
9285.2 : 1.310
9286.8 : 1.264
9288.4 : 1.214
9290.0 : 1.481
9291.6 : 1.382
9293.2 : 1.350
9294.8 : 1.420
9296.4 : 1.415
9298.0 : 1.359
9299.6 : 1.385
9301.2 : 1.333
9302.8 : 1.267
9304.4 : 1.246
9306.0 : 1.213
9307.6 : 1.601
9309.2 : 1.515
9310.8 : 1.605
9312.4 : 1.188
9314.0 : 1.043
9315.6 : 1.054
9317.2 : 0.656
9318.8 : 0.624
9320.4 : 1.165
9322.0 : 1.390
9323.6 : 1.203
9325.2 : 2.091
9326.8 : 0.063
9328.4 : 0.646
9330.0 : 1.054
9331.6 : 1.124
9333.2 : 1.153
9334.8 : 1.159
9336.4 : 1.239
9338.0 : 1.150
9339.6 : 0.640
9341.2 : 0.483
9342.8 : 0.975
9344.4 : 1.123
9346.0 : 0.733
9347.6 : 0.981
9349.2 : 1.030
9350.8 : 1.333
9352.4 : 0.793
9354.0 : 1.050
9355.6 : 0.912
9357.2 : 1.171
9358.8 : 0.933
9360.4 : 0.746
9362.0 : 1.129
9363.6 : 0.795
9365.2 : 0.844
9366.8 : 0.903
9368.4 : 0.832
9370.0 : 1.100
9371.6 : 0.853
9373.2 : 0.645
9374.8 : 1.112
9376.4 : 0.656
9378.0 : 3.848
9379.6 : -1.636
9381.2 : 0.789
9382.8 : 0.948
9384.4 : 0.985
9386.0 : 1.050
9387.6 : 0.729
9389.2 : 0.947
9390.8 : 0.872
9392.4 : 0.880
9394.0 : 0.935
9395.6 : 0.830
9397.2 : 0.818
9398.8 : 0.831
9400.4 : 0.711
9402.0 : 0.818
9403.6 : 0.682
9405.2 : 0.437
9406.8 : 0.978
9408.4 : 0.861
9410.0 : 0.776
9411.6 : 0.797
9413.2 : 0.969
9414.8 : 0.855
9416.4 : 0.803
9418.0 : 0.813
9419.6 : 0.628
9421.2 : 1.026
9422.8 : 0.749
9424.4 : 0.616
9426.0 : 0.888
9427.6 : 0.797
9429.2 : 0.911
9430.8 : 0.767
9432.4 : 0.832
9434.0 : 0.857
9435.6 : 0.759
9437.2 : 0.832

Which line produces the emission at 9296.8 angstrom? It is Mg II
